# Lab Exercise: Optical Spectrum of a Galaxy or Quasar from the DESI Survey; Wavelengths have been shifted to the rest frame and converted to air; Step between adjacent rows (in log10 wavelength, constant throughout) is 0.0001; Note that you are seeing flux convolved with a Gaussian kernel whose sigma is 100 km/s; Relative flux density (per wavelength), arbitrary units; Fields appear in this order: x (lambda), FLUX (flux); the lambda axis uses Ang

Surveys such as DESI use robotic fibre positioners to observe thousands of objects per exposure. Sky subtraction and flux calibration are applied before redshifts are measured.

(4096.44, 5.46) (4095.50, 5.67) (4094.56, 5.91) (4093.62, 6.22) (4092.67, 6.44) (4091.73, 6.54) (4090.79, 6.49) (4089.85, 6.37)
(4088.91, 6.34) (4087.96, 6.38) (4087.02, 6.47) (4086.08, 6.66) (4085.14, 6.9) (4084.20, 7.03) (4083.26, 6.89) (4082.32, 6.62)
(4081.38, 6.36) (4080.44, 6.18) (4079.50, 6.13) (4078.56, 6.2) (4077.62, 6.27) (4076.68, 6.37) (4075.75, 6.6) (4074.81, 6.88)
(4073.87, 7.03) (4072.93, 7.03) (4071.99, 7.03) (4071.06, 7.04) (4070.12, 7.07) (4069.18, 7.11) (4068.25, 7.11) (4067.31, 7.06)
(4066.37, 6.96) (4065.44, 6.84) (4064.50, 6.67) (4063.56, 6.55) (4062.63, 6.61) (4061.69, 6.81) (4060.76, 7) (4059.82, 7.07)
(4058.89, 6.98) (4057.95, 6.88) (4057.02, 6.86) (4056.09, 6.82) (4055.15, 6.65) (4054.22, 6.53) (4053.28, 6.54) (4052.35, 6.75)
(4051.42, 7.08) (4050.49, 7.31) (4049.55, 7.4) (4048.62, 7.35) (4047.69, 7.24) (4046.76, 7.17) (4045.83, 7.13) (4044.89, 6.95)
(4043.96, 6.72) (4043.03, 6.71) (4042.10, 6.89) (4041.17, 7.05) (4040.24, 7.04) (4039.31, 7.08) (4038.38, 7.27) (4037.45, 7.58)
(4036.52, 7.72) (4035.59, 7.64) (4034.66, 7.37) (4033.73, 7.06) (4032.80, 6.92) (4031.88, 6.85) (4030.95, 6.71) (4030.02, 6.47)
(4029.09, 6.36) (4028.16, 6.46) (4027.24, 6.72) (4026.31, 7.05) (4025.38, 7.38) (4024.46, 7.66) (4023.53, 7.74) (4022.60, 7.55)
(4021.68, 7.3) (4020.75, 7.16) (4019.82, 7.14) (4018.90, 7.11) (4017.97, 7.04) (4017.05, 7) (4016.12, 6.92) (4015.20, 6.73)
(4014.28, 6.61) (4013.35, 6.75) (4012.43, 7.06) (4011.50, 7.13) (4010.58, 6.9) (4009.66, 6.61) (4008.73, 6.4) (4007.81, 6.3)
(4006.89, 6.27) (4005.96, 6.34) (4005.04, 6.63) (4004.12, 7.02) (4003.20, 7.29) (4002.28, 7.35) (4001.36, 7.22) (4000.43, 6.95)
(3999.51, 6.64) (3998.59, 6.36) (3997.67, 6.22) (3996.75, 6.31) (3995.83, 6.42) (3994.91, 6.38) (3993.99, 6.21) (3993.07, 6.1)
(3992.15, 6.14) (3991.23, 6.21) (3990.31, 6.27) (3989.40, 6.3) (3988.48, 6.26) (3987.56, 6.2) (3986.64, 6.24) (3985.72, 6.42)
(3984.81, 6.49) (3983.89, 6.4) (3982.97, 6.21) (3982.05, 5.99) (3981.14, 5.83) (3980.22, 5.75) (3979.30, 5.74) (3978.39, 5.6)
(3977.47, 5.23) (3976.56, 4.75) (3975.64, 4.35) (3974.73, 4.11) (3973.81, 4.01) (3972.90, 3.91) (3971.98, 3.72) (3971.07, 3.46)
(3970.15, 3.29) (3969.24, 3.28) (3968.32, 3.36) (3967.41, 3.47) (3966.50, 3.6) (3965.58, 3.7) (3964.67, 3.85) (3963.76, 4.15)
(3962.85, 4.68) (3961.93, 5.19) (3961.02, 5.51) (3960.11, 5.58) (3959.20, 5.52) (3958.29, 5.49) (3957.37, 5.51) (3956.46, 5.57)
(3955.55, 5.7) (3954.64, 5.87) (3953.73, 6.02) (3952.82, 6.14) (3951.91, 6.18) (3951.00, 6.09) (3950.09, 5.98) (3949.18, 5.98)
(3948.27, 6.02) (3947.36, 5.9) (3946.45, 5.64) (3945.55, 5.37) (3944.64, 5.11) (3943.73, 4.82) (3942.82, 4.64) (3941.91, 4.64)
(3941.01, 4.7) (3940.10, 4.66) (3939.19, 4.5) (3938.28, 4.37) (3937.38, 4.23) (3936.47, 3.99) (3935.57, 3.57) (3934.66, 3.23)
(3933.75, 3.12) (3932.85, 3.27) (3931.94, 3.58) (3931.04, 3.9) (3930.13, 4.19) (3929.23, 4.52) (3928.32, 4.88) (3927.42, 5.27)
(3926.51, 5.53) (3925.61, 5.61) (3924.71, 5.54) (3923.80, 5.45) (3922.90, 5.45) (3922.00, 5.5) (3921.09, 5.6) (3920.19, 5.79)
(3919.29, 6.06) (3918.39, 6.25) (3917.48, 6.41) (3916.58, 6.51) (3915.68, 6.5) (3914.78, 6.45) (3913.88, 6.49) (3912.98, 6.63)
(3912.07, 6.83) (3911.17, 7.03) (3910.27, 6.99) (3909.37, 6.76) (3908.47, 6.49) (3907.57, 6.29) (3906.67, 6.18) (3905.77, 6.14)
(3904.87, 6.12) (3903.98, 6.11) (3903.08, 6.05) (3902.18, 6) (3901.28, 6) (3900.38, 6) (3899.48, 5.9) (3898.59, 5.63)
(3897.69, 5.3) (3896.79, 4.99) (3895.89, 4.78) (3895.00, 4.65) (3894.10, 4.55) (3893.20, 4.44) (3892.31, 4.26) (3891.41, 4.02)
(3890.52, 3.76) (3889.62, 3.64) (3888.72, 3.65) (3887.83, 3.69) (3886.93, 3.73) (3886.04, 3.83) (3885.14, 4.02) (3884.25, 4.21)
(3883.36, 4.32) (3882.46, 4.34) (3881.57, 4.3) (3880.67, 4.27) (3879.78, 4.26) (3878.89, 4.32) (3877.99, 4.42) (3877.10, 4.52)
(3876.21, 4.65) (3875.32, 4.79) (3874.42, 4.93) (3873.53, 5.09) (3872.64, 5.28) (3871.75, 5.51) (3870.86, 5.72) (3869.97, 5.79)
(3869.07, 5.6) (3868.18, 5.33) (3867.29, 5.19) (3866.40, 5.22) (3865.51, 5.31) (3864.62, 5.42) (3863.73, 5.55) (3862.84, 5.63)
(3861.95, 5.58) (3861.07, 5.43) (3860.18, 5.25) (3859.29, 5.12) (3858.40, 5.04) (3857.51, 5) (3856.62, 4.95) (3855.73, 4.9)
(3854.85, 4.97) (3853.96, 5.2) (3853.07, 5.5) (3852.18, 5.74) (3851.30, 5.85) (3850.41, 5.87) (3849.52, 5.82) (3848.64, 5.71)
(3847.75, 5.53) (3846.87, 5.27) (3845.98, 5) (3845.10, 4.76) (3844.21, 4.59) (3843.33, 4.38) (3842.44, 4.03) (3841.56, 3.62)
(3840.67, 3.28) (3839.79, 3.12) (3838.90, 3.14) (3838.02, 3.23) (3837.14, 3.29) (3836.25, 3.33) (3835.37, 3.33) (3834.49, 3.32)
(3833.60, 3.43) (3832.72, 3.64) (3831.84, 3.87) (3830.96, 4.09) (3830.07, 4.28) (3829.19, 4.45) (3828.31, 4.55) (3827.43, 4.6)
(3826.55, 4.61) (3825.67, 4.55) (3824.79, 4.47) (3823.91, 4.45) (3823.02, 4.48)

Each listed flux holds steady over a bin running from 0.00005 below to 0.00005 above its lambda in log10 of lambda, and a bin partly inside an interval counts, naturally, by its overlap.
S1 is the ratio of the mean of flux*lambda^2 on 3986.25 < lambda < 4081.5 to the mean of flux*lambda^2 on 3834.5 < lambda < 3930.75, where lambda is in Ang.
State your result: 1.44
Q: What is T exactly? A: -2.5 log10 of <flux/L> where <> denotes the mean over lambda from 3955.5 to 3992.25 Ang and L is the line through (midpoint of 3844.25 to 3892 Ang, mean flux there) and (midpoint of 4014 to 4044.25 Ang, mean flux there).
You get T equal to 0.24 mag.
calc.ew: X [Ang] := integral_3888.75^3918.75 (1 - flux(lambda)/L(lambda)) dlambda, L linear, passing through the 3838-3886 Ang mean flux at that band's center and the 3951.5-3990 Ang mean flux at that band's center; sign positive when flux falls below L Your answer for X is -4.5 Ang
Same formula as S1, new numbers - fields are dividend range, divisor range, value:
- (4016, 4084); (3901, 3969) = 1.38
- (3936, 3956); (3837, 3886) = 1.14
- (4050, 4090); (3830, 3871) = 1.59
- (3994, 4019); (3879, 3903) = 1.56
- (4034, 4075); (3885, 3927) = 1.36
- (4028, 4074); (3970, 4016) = 1.19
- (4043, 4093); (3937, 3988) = 1.41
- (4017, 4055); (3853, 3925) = 1.44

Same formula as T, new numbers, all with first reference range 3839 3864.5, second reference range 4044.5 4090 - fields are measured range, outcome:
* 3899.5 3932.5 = -0.06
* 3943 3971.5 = 0.17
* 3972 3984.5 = 0.17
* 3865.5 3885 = 0.07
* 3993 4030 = -0.08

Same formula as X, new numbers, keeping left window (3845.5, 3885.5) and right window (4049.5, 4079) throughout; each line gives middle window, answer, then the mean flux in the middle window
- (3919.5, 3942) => 4.2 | 4.62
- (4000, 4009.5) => -0.7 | 6.77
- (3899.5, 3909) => -1.2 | 6.13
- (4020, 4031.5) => -1.0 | 7.04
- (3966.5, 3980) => 4.2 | 4.17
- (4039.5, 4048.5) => -0.5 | 7.01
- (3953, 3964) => 0.9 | 5.44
